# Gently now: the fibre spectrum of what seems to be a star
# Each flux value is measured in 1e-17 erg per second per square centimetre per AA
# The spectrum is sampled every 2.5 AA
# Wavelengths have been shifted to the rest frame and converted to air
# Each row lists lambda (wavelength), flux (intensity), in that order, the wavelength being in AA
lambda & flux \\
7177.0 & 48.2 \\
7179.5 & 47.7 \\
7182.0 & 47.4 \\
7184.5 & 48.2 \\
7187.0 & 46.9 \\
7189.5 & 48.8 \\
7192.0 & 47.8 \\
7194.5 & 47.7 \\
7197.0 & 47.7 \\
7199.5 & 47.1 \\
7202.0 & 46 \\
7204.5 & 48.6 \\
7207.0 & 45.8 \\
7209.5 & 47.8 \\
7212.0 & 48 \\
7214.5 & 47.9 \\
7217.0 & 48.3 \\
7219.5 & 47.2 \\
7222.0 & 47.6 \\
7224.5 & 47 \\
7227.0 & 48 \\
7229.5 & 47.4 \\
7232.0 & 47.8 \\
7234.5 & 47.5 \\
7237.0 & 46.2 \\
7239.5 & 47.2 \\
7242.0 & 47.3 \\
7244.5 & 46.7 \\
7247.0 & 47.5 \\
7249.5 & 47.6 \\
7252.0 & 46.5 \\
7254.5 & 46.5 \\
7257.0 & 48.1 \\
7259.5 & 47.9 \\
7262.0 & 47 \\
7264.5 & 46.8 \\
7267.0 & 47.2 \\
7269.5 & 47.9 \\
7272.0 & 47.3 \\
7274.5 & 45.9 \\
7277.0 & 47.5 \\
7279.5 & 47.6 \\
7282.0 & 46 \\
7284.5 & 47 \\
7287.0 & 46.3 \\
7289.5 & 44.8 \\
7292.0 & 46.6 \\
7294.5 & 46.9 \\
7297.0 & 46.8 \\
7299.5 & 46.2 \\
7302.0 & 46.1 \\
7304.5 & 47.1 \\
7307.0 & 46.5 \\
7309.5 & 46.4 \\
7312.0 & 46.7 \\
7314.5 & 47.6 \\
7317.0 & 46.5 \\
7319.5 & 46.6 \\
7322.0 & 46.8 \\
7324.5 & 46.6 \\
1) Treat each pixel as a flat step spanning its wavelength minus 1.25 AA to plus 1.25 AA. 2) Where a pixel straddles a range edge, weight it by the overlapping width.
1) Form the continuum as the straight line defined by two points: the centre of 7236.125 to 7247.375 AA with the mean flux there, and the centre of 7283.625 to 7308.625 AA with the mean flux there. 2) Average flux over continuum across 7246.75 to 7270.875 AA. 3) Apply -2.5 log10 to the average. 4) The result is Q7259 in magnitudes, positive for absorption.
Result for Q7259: -0.01 mag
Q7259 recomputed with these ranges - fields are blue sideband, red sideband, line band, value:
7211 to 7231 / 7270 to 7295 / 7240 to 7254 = 0.00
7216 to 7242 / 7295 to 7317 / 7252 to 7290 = 0.00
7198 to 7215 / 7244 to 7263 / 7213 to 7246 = 0.00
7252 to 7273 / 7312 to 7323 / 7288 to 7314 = 0.01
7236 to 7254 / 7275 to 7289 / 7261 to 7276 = 0.00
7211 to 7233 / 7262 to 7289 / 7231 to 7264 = 0.00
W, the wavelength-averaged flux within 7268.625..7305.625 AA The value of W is 46.7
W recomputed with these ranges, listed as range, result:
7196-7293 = 47.2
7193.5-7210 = 47.2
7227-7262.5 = 47.3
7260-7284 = 47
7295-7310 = 46.5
